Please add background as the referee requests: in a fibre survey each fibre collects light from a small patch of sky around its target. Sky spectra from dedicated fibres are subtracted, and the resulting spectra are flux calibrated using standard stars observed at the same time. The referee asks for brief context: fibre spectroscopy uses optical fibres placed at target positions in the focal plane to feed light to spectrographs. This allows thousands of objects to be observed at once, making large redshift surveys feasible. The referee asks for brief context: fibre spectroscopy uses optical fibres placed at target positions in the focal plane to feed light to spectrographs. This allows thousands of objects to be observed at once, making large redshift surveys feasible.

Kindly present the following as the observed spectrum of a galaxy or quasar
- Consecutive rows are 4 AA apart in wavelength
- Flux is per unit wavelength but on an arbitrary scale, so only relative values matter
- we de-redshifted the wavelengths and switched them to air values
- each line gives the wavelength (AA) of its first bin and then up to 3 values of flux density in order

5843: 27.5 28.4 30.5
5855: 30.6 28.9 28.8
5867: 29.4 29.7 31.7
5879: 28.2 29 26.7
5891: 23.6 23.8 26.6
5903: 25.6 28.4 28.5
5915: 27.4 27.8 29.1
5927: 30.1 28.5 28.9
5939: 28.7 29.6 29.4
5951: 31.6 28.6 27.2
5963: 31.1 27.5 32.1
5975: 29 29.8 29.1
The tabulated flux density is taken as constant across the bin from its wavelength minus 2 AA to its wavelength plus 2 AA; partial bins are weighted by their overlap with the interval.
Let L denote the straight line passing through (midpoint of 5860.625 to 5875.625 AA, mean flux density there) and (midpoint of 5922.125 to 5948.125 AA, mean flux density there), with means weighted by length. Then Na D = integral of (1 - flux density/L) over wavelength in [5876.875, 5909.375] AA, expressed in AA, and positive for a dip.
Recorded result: 3.3 AA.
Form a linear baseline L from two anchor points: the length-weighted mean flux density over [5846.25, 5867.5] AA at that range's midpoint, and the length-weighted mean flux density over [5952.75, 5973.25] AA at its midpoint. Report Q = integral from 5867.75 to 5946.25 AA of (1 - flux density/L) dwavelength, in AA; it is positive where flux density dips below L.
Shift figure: 3.7 AA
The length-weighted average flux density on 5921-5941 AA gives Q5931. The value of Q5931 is 29.1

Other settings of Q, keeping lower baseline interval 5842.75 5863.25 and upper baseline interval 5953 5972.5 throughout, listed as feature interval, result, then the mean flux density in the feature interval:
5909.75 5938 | 0.6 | 28.6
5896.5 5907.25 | 1.0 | 26.5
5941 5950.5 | -0.2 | 29.8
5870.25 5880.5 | -0.2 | 30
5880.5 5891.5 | 0.9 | 26.9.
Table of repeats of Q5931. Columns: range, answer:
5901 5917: 27.5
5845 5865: 29.4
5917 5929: 29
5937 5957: 29.6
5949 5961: 29.1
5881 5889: 27.9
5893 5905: 25.3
